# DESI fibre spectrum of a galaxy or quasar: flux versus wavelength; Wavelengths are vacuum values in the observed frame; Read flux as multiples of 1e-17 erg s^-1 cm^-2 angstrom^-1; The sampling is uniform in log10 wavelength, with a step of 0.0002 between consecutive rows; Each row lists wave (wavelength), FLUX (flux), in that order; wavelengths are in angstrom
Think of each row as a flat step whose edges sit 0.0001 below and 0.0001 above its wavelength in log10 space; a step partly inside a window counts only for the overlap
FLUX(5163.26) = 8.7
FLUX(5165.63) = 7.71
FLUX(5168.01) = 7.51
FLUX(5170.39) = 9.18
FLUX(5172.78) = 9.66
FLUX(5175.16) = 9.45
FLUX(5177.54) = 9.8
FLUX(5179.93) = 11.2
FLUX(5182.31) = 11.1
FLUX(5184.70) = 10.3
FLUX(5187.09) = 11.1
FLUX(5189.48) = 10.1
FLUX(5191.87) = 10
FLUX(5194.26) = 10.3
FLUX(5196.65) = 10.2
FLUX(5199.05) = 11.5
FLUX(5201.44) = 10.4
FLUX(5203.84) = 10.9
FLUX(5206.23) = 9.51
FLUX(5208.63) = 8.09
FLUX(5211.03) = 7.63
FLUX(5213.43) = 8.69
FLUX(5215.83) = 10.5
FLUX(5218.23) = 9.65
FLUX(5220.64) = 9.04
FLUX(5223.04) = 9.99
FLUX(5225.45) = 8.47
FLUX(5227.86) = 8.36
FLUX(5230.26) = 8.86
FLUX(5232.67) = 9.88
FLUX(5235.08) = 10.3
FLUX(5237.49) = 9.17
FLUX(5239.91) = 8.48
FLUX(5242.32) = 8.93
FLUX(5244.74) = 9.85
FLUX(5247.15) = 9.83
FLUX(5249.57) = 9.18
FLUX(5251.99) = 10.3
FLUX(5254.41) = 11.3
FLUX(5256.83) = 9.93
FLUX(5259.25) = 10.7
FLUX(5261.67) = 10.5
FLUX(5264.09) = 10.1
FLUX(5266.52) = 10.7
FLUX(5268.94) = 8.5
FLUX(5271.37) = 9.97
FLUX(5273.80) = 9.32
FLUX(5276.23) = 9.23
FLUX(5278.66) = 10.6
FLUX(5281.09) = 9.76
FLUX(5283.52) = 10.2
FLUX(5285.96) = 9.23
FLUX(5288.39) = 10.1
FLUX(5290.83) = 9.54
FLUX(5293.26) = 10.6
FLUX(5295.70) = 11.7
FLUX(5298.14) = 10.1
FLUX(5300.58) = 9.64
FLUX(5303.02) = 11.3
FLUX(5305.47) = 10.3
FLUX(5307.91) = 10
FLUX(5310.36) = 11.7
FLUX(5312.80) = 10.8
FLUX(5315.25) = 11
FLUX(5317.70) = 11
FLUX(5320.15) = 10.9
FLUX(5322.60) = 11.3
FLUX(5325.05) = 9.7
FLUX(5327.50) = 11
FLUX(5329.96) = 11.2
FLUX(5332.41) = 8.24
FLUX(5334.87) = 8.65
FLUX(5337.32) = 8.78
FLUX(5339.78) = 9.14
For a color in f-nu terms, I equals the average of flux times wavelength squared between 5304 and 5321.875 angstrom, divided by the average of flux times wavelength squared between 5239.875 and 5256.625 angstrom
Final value 1.13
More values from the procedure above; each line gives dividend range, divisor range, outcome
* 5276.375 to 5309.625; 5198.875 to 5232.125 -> 1.13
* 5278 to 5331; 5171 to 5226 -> 1.11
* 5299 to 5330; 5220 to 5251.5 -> 1.19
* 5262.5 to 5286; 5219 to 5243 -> 1.09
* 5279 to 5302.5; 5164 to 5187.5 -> 1.10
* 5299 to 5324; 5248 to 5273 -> 1.09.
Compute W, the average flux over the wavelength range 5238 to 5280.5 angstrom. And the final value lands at 9.84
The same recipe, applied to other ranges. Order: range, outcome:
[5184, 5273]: 9.76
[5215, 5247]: 9.35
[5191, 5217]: 9.79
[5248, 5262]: 10.3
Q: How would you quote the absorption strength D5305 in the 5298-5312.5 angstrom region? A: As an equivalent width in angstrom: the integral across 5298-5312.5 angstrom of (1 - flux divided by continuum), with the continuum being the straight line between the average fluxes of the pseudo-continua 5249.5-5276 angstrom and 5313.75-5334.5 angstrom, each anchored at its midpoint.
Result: -0.3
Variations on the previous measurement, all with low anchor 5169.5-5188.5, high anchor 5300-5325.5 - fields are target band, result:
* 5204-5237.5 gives 3.8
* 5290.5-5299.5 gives 0.1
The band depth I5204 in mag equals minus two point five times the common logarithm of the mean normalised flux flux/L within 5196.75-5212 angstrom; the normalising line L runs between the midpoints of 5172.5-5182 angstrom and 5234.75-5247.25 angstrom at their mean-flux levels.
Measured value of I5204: 0.01 mag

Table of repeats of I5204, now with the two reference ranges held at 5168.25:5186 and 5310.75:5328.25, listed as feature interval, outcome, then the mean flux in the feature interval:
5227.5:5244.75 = 0.12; 9.23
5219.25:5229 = 0.15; 8.97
